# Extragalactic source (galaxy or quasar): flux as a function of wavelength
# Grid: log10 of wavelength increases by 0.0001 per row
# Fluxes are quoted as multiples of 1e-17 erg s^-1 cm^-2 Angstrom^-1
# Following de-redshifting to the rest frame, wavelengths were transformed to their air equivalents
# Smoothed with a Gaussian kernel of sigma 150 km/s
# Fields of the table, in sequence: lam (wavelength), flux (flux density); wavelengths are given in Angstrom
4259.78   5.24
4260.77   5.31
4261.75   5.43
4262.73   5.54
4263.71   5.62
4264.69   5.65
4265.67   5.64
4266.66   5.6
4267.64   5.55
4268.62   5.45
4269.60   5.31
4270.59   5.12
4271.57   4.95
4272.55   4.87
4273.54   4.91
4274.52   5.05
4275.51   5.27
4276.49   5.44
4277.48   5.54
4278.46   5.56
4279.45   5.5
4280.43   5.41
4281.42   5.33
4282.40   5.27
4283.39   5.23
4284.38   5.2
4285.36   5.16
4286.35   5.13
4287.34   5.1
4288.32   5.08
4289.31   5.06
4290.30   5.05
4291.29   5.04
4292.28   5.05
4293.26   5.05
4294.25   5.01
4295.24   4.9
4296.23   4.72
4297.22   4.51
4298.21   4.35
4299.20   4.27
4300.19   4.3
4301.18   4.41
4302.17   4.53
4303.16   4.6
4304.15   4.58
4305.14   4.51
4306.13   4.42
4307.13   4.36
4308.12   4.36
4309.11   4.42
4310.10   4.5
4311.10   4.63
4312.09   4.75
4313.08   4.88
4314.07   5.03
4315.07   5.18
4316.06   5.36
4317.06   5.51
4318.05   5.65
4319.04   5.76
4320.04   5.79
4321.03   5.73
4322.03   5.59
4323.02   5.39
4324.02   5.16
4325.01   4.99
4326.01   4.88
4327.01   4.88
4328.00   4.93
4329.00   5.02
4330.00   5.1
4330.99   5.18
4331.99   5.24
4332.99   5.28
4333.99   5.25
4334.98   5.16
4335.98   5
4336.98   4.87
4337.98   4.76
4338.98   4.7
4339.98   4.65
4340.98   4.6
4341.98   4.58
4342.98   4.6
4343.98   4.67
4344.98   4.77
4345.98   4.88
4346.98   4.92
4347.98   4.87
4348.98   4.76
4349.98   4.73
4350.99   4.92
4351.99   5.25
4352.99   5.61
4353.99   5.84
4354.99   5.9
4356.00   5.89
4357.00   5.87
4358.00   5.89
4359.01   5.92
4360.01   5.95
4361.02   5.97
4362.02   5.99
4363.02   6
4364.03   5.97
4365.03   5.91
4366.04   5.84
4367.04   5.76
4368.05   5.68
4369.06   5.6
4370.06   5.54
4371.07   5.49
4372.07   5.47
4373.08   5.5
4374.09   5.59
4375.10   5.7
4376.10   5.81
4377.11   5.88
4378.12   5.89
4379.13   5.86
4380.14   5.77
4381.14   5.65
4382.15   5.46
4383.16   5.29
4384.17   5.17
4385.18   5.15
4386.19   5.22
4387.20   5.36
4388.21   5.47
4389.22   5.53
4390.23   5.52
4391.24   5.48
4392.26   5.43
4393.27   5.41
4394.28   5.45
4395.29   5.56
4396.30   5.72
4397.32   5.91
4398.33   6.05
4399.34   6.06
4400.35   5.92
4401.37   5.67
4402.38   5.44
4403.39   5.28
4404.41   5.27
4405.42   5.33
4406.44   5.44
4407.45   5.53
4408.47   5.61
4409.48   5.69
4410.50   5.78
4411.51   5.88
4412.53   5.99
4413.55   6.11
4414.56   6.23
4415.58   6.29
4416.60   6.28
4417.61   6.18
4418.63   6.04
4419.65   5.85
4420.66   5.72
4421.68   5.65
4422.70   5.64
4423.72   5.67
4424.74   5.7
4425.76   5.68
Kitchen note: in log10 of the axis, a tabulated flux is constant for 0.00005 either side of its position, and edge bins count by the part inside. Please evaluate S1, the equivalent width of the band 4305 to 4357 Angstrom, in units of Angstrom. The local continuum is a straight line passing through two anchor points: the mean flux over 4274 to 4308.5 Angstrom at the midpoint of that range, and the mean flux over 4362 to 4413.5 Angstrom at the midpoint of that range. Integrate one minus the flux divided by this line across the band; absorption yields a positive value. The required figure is 1.70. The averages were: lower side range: 4.93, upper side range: 5.63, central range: 5.04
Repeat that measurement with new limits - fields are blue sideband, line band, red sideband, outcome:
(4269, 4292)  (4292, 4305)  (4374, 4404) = 1.6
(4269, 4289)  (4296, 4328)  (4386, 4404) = 2.7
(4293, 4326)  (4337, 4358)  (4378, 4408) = 0.5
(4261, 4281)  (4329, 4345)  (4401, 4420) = 1.9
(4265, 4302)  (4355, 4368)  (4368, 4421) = -1.0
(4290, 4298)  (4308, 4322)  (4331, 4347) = -0.8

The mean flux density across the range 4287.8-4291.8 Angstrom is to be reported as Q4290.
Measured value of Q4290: 5.06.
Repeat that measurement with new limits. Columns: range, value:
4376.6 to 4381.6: 5.81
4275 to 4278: 5.41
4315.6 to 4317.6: 5.44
